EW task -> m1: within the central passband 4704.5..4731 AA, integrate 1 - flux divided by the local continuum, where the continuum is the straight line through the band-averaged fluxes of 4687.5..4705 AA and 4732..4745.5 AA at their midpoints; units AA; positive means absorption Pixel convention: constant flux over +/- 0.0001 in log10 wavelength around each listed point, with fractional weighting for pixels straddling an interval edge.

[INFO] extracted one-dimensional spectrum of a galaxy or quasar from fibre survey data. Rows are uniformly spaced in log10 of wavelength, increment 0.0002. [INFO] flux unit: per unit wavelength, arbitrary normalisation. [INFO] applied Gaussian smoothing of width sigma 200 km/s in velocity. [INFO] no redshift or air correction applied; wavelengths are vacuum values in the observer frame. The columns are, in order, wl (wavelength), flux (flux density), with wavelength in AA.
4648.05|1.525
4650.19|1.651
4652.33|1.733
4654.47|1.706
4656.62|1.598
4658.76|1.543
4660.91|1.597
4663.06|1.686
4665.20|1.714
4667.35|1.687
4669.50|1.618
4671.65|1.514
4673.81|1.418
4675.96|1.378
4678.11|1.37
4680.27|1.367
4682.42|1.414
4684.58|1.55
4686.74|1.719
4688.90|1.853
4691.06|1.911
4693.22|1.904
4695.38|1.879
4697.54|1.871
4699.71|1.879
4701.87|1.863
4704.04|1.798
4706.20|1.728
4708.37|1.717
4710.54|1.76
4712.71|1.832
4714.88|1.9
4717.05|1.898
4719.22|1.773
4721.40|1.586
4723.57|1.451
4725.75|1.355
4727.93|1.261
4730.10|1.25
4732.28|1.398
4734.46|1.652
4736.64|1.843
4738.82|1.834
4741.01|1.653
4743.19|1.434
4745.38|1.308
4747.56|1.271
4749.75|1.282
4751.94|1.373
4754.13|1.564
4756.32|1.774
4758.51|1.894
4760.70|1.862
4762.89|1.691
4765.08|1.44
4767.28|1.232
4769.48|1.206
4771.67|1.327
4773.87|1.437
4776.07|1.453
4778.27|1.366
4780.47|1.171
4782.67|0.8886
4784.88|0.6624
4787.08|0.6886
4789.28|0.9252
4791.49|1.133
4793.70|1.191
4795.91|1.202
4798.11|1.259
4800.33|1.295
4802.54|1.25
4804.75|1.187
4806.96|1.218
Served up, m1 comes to 1.7 AA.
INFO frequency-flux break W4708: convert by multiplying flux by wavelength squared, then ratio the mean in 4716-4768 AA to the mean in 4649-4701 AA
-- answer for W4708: 0.96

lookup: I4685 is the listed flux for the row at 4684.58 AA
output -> 1.55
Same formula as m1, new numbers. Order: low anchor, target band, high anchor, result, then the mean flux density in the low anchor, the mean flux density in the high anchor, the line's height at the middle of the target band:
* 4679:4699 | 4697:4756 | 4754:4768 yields 2.58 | 1.72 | 1.65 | 1.68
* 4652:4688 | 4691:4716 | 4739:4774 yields -4.84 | 1.56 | 1.49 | 1.54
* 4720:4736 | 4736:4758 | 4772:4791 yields -3.73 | 1.44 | 1.09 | 1.31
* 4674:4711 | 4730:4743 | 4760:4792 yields -1.56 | 1.7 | 1.23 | 1.45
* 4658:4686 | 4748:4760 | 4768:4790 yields -3.55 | 1.53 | 1.12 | 1.21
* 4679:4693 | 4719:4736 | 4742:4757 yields 0.45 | 1.65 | 1.42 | 1.5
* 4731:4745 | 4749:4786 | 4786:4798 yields -2.17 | 1.61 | 1.05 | 1.3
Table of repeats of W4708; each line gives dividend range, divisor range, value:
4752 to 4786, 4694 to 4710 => 0.79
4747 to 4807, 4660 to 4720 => 0.79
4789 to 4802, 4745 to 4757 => 0.85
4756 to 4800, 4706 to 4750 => 0.83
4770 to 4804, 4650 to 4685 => 0.78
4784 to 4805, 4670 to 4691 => 0.74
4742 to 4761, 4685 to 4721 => 0.85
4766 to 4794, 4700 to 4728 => 0.68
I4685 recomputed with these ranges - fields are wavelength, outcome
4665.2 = 1.714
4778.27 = 1.366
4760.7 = 1.862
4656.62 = 1.598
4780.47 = 1.171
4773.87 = 1.437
